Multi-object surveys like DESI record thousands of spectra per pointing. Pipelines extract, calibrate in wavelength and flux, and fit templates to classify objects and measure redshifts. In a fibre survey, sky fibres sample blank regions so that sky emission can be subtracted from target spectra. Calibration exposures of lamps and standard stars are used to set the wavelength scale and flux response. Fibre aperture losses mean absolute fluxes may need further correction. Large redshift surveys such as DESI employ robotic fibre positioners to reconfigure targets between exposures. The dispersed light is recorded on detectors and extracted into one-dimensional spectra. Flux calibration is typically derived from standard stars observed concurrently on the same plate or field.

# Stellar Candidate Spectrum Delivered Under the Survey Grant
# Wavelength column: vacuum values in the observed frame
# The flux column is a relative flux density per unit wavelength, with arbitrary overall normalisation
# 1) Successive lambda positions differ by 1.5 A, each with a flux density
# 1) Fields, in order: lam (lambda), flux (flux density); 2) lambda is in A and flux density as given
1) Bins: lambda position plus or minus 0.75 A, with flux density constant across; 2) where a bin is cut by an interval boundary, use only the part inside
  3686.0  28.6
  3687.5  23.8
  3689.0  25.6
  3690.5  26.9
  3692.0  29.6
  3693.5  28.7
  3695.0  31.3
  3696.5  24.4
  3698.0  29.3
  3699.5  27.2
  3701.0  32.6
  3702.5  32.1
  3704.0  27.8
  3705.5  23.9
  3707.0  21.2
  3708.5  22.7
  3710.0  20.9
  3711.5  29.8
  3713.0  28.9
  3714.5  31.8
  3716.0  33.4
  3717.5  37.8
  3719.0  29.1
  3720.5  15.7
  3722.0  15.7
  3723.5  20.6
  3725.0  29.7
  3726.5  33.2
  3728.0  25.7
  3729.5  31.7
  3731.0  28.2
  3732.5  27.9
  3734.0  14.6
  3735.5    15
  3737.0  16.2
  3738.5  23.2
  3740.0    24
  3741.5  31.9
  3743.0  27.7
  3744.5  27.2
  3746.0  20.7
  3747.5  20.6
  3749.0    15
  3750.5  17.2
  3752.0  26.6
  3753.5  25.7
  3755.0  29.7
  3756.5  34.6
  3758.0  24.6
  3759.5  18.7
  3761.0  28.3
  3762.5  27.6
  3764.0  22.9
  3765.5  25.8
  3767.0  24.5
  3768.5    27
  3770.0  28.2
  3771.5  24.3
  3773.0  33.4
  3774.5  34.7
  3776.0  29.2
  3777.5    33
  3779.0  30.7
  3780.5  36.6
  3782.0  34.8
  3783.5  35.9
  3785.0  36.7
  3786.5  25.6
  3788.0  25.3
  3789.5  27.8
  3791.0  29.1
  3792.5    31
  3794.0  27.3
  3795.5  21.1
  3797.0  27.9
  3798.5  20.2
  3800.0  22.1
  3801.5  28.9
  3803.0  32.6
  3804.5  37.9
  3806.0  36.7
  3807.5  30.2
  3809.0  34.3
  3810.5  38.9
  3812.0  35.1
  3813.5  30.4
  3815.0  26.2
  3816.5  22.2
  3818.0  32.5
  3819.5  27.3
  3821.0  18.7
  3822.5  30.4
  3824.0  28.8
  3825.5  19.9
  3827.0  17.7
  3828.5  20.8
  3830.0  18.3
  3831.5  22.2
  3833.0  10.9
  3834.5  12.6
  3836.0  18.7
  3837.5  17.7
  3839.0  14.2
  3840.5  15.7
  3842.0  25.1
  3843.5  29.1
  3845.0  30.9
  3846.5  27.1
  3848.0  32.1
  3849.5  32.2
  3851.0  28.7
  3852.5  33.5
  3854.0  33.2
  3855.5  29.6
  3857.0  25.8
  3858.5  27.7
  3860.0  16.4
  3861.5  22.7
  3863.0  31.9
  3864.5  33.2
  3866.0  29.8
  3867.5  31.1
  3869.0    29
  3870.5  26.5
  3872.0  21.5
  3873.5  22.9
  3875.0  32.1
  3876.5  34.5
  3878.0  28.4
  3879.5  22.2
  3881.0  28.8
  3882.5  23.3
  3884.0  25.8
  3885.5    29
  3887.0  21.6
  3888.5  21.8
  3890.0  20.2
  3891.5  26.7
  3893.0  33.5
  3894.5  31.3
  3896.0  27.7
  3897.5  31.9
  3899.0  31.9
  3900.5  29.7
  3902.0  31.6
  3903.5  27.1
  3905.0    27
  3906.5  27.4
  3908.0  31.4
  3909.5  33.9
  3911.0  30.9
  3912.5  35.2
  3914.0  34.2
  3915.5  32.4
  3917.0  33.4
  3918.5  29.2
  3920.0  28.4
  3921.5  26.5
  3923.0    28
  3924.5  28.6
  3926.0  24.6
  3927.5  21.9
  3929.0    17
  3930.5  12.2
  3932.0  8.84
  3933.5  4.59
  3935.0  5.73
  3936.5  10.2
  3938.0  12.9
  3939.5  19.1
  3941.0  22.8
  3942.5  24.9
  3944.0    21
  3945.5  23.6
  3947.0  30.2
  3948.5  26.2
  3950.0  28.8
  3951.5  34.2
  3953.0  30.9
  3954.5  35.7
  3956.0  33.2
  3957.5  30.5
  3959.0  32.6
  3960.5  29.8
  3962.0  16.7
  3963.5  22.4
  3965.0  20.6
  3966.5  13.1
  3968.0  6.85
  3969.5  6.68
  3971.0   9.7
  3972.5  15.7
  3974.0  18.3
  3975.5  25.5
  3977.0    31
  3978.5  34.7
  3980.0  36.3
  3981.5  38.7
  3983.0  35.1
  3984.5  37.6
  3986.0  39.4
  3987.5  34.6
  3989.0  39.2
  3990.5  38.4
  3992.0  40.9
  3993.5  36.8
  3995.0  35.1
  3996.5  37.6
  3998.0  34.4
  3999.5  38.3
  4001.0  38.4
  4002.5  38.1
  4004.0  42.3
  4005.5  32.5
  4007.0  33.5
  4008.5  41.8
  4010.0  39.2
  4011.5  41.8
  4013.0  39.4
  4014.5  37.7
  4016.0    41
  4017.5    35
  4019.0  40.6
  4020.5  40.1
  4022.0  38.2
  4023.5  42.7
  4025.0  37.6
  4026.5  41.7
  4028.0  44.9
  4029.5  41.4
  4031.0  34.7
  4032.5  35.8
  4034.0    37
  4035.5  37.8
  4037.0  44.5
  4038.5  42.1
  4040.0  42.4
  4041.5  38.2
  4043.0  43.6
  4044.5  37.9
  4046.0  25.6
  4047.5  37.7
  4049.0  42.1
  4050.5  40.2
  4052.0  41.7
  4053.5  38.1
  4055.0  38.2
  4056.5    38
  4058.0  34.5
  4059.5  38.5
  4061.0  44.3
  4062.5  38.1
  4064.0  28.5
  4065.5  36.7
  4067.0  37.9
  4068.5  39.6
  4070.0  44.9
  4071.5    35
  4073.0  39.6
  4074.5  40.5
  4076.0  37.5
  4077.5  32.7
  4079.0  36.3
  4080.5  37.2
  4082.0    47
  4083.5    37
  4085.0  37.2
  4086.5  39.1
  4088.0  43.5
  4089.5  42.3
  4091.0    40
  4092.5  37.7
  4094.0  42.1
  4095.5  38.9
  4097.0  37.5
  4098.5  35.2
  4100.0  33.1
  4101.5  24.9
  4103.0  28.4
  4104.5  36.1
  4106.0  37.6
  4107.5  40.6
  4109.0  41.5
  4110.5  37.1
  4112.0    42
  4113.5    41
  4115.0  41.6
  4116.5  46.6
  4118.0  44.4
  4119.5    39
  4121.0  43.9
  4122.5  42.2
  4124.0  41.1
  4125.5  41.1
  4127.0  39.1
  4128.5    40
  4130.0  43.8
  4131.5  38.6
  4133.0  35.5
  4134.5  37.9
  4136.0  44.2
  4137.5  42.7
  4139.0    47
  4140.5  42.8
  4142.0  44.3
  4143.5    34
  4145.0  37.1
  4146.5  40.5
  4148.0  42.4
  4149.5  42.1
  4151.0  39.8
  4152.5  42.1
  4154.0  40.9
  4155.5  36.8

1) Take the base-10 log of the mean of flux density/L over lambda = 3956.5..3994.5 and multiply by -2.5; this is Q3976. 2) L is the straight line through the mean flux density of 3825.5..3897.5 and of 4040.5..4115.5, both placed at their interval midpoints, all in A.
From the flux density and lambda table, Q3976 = 0.164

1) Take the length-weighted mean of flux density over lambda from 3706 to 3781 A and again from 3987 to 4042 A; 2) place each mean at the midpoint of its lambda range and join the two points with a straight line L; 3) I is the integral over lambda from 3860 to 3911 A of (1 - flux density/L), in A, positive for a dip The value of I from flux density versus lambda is 7.4 A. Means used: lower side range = 26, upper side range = 38.8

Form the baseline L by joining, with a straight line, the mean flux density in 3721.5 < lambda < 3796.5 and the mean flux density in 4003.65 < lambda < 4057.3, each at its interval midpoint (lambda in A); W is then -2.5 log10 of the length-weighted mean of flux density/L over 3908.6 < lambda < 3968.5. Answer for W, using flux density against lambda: 0.396 mag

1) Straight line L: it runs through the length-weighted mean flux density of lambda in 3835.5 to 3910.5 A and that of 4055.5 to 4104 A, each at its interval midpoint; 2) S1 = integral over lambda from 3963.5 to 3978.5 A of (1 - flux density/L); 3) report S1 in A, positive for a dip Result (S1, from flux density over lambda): 6.82 A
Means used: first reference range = 27.3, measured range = 17.6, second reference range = 37.6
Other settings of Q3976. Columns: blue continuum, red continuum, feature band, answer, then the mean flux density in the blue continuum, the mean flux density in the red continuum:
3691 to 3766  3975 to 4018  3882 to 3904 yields 0.19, 25.8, 37.1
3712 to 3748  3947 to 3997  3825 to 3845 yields 0.37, 25.5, 28.8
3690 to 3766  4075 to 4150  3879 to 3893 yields 0.25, 25.8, 39.5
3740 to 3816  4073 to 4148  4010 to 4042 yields -0.09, 28.4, 39.4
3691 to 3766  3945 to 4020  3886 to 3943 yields 0.20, 25.8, 31.7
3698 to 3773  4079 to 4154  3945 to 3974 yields 0.40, 25.6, 39.8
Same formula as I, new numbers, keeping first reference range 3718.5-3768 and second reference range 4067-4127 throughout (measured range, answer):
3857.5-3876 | 1.42 A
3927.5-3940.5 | 8.10 A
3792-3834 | 0.60 A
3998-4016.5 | -1.67 A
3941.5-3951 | 1.98 A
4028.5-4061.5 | -1.77 A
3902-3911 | 0.40 A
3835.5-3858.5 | 1.80 A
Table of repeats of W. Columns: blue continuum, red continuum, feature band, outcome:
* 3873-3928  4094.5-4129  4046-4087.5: -0.05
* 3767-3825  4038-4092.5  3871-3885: 0.21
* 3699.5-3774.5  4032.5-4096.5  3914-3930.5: 0.23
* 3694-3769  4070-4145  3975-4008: -0.04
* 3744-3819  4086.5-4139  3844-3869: 0.06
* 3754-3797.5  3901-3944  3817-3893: 0.03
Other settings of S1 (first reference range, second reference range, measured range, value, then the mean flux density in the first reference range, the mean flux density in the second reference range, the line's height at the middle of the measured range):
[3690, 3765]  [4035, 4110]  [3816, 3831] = 2.9 A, 25.8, 38.2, 29.2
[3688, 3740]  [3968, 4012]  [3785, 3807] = -0.2 A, 26.2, 33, 28.2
